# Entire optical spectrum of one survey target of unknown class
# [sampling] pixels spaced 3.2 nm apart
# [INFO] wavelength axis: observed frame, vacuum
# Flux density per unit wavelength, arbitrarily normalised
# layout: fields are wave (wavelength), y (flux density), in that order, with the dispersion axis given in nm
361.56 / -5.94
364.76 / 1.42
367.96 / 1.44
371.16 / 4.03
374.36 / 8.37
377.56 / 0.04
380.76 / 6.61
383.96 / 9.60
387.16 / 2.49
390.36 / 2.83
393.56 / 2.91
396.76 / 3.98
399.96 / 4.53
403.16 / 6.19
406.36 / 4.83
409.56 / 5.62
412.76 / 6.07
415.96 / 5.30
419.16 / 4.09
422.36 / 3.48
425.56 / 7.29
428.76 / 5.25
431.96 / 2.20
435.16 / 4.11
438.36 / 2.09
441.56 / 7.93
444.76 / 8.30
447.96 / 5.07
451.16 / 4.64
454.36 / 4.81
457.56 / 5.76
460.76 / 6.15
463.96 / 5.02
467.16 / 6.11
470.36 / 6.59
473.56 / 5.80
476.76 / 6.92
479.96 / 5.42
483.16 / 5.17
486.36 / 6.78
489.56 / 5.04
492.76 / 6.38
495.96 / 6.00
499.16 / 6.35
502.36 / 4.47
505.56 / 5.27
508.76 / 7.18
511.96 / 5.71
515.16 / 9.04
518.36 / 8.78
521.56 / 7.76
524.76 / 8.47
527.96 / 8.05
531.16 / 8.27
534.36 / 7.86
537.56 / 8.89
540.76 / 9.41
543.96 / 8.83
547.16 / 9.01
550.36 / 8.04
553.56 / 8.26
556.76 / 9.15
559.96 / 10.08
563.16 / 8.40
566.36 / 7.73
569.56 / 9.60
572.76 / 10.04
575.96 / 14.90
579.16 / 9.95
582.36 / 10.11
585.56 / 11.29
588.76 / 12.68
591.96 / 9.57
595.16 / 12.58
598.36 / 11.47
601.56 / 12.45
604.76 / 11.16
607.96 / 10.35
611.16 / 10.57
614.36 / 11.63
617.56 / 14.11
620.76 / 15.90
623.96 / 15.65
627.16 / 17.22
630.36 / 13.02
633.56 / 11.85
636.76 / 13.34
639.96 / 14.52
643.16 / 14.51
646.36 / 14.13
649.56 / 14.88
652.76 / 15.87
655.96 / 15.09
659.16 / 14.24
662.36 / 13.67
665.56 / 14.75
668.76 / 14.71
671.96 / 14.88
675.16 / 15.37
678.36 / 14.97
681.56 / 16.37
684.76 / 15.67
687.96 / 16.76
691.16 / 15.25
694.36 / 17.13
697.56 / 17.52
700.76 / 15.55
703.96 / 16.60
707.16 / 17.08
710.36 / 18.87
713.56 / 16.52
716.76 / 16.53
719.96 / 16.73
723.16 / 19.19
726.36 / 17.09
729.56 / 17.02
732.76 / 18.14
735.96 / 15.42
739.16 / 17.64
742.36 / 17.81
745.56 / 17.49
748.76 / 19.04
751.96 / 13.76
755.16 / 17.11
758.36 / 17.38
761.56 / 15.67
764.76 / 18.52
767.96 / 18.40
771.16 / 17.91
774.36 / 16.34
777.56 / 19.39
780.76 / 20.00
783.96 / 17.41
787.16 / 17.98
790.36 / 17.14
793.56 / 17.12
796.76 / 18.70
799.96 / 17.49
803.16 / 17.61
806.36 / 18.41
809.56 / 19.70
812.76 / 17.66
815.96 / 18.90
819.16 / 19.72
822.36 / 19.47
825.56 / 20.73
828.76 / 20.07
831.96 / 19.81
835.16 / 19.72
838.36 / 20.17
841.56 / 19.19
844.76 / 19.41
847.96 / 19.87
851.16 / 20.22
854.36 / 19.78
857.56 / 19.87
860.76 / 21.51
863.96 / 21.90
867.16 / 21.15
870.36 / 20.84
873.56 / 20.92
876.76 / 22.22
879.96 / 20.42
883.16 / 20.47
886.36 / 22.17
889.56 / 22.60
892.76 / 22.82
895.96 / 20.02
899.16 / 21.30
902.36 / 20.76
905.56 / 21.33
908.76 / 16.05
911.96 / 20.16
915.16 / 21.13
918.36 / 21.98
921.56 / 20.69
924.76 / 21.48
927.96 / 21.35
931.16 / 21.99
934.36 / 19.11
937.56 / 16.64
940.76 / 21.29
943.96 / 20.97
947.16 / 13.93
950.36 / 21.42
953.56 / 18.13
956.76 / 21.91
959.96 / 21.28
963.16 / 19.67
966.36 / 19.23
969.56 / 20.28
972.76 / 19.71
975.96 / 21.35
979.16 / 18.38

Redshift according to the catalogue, 0.542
